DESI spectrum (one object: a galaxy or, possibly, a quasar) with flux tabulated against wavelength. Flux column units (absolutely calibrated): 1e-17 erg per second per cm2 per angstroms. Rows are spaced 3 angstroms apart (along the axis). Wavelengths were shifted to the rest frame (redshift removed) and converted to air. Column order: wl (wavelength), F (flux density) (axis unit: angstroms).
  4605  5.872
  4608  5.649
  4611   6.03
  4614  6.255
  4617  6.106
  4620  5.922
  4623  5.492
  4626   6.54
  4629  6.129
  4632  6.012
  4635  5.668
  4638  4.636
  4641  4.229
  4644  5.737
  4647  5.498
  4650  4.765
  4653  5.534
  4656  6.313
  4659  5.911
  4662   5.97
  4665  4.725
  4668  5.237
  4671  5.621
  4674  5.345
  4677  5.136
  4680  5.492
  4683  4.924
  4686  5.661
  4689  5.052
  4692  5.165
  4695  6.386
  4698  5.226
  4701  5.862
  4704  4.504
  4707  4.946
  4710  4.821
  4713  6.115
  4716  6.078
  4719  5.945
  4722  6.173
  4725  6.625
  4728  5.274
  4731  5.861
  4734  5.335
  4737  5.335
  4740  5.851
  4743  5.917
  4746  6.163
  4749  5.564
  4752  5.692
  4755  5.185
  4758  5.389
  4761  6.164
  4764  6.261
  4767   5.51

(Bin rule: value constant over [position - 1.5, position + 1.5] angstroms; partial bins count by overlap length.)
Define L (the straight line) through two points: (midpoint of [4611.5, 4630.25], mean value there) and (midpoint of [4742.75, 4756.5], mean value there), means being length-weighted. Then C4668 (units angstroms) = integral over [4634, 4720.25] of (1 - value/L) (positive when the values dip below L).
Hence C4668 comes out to 7.4 angstroms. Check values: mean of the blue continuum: 6.07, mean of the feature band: 5.39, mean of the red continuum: 5.68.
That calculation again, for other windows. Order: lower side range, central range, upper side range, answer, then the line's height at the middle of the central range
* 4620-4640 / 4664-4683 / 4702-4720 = 1.0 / 5.55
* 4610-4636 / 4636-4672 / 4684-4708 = 2.4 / 5.74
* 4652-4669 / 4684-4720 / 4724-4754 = 1.4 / 5.69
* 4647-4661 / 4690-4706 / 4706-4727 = 1.0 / 5.77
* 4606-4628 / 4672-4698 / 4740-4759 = 2.0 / 5.83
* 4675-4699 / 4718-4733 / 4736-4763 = -1.0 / 5.59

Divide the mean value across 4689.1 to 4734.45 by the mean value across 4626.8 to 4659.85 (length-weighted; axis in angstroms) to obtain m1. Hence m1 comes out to 1.02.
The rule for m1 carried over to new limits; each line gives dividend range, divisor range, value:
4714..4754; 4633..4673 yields 1.08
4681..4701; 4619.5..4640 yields 0.95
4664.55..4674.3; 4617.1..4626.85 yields 0.88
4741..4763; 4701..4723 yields 1.04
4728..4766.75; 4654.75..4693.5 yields 1.05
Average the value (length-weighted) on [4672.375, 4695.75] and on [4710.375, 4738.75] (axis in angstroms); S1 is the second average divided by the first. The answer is 1.08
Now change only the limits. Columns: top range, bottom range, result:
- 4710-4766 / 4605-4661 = 1.02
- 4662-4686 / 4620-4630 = 0.88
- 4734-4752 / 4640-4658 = 1.06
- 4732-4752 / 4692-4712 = 1.07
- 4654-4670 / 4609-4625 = 0.94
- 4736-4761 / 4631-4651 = 1.09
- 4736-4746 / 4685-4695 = 1.06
